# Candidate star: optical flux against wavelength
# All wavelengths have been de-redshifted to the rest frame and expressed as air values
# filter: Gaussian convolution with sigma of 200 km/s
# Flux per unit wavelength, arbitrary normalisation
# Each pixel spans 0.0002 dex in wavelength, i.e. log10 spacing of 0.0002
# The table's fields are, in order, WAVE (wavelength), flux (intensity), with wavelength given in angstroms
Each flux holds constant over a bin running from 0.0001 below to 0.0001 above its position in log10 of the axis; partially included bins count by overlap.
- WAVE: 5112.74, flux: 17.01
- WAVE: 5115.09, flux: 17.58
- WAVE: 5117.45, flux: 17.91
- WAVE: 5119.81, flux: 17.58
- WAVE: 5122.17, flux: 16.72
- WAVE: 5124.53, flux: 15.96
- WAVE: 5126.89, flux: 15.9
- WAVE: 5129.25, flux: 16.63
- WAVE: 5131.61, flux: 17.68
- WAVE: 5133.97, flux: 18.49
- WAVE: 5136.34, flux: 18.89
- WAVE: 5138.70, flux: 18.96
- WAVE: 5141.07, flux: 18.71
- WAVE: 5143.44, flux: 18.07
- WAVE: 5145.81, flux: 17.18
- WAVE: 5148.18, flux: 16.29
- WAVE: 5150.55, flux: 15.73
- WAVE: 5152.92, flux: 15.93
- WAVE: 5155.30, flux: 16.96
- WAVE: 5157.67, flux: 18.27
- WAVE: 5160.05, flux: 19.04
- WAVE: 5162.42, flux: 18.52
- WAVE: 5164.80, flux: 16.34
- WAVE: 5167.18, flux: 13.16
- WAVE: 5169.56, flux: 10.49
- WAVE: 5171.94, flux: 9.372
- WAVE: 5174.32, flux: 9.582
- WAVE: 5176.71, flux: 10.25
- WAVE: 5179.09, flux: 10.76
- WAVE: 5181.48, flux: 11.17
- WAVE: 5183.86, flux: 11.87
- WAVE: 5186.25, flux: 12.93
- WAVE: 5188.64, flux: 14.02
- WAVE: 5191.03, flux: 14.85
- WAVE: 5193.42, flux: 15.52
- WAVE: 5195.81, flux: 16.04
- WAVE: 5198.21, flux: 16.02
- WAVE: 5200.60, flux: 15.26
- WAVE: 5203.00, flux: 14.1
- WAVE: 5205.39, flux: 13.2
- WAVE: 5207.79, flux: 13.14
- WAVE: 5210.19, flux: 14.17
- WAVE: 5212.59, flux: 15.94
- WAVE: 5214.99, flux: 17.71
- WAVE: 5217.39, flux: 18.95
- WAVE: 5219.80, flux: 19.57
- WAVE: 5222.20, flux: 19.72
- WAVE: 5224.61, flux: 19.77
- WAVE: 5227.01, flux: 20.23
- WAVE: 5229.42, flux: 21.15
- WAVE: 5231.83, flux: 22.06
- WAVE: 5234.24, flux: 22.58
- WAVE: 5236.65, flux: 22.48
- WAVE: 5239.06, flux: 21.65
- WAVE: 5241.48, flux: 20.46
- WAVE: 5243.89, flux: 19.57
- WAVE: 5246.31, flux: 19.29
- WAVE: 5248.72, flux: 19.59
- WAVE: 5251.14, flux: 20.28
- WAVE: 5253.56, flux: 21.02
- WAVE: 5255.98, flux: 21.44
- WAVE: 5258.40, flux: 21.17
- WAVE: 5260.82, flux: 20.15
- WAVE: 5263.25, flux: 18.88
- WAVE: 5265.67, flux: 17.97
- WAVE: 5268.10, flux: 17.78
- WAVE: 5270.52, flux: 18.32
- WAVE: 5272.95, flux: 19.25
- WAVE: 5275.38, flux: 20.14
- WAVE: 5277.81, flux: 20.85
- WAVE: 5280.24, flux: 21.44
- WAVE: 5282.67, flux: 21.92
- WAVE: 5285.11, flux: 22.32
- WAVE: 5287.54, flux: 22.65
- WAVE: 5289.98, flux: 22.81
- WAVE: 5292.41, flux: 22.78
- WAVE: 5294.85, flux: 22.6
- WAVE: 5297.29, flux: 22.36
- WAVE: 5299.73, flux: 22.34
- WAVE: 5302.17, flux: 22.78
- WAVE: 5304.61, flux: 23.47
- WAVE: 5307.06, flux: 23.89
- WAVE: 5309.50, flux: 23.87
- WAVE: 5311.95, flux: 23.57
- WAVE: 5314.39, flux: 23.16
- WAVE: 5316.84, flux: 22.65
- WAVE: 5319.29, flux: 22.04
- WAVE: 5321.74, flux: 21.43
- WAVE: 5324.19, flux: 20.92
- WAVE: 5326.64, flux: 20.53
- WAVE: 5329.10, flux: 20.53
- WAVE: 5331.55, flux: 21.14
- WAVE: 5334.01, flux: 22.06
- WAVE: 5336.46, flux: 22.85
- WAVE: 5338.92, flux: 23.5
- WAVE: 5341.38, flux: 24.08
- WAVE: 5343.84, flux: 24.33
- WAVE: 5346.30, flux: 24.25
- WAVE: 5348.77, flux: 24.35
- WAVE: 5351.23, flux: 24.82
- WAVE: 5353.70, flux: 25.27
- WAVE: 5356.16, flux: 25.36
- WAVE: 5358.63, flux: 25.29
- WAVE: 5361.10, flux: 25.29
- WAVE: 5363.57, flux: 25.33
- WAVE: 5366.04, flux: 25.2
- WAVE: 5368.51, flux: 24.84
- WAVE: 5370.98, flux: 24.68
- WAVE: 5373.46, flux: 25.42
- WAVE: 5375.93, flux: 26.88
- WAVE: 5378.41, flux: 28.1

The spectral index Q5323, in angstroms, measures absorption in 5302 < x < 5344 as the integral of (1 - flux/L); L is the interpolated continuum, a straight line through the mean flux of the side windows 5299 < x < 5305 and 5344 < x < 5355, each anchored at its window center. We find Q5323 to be 1.9 angstroms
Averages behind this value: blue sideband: 22.8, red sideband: 24.6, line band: 22.6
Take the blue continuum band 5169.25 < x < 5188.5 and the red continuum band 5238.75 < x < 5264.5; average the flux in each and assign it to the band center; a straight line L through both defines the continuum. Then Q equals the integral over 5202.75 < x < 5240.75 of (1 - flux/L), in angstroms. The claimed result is -4.80 angstroms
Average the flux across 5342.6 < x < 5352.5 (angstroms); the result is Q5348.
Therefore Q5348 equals 24.4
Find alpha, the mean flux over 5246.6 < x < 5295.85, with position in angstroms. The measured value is 20.6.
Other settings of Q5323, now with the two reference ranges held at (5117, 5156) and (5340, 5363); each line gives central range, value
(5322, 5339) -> 1.8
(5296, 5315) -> 0.0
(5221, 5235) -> -0.3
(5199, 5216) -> 4.3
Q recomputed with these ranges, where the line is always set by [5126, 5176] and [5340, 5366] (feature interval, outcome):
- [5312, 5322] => 0.3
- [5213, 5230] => -0.2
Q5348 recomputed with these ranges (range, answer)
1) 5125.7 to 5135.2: 17.2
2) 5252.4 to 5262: 21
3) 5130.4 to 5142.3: 18.5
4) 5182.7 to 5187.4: 12.4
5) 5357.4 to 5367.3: 25.3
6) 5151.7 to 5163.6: 17.7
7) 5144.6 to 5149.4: 16.7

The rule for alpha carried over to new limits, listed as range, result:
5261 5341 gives 21.7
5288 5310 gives 22.9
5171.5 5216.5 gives 13.6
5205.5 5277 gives 19.4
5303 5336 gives 22.3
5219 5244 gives 20.9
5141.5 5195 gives 14.4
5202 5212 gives 13.8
